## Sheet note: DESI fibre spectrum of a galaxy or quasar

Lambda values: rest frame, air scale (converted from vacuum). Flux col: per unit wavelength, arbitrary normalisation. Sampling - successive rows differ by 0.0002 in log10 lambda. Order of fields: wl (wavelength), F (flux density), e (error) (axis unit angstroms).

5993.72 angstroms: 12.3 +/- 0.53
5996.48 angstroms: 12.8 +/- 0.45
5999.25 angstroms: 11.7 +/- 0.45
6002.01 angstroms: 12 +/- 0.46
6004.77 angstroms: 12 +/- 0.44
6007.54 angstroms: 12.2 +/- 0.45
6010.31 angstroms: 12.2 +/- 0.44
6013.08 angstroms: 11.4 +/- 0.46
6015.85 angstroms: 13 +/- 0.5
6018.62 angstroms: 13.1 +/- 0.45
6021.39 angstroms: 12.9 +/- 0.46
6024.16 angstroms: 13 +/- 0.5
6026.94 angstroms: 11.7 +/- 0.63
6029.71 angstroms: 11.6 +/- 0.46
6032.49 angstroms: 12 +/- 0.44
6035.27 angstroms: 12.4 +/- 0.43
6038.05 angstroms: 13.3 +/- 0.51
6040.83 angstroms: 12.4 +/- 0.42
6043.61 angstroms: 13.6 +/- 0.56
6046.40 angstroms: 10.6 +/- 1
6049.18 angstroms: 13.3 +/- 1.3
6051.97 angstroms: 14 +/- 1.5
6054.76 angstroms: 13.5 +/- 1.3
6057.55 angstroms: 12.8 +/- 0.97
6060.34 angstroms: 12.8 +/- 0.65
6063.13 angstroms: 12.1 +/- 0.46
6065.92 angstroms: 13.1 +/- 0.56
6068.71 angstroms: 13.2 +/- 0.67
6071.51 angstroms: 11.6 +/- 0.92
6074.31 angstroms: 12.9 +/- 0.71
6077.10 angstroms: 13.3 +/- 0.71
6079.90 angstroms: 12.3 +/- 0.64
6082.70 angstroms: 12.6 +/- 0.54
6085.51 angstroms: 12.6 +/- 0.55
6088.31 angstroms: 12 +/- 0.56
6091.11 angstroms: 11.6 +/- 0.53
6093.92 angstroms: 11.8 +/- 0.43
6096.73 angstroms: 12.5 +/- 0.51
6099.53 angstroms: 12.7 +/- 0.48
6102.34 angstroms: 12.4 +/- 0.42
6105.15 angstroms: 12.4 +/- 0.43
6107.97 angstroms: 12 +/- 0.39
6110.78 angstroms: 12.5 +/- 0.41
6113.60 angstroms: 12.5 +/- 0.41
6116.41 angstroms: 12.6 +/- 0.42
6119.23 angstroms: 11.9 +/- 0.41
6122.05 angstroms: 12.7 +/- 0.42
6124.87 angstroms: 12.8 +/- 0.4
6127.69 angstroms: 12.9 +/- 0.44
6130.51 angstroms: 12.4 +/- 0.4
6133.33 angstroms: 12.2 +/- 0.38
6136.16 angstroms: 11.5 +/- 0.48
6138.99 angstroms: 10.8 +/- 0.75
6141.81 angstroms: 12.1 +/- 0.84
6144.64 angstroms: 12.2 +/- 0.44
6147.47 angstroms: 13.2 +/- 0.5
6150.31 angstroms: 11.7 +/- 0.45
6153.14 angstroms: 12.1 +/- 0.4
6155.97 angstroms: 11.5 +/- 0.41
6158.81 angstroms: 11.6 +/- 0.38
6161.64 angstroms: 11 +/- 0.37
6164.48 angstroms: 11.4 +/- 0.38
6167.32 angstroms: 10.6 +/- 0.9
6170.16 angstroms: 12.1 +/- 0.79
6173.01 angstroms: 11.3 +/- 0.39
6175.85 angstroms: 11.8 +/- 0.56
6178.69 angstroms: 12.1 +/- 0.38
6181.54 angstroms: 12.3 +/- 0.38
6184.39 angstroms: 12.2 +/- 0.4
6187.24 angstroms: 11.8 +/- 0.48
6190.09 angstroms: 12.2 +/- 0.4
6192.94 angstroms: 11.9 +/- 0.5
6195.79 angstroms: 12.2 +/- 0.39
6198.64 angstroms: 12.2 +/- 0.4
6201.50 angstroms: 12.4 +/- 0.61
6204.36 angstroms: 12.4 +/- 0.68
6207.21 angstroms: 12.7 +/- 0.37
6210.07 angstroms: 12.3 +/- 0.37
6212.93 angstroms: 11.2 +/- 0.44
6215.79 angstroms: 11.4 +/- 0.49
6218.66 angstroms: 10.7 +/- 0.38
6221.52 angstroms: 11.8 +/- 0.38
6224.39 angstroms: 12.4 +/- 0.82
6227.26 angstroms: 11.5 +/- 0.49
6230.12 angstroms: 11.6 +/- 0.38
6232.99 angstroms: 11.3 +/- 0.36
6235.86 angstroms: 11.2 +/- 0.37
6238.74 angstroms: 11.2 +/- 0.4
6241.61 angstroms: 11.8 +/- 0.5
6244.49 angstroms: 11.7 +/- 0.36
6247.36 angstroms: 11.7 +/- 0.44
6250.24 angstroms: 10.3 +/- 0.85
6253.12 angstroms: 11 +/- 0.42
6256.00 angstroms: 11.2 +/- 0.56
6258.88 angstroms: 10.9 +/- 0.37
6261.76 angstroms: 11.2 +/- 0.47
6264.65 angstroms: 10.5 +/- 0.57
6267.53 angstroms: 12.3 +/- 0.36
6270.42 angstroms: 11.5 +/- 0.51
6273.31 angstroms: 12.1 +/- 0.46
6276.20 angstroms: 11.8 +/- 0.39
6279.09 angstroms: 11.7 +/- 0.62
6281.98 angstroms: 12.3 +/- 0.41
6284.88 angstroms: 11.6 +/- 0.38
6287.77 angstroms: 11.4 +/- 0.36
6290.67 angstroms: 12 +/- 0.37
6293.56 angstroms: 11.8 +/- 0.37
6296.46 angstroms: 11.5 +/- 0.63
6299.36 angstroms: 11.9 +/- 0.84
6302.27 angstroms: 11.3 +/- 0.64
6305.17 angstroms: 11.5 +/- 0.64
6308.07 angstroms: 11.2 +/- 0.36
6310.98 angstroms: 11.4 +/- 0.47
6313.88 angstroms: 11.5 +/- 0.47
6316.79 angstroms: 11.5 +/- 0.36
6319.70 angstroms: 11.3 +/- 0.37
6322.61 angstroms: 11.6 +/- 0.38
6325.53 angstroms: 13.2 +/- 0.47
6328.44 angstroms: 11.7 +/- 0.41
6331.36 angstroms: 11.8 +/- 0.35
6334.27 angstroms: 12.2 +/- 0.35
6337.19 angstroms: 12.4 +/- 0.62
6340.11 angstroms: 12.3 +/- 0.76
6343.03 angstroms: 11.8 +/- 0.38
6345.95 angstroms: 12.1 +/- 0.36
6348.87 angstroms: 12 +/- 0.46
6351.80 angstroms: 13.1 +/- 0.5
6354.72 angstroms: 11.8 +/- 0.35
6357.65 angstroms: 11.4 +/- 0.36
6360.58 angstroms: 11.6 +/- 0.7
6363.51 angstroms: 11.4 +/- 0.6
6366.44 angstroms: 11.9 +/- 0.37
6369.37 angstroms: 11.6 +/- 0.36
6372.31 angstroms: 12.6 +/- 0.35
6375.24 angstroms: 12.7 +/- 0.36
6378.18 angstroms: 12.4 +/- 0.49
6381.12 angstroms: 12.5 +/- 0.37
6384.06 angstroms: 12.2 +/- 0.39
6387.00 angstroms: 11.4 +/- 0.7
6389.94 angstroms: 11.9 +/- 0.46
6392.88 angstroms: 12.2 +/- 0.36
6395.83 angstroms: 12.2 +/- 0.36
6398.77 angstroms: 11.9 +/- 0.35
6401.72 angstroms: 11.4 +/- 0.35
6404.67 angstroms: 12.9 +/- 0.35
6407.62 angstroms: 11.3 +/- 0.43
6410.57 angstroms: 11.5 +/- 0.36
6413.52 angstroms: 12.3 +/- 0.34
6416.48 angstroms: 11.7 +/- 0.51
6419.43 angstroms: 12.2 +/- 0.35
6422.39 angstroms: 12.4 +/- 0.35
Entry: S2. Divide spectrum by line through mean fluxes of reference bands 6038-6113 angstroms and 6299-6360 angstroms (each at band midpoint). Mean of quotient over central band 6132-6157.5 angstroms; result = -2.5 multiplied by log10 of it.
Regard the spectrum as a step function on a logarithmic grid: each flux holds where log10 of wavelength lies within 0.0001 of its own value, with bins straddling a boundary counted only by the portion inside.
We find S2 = 0.04 mag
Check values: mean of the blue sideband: 12.6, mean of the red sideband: 11.9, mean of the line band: 11.9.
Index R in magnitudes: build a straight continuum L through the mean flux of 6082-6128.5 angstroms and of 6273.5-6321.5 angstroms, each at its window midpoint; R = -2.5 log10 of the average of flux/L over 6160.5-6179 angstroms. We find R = 0.06 mag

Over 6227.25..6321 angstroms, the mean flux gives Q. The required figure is 11.5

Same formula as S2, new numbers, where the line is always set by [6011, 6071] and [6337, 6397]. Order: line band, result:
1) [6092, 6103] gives 0.02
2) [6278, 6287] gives 0.03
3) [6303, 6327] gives 0.05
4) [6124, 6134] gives -0.01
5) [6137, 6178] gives 0.07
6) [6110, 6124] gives 0.00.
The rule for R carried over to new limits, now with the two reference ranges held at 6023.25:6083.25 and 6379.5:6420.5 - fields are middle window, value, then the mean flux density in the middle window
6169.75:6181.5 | 0.05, 11.9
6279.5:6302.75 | 0.04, 11.7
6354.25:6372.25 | 0.03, 11.7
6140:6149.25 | 0.01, 12.4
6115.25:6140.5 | 0.03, 12.2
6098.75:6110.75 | 0.01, 12.4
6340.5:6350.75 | 0.00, 12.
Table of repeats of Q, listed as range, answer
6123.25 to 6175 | 11.9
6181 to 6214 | 12.2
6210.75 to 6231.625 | 11.5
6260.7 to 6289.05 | 11.6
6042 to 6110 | 12.6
